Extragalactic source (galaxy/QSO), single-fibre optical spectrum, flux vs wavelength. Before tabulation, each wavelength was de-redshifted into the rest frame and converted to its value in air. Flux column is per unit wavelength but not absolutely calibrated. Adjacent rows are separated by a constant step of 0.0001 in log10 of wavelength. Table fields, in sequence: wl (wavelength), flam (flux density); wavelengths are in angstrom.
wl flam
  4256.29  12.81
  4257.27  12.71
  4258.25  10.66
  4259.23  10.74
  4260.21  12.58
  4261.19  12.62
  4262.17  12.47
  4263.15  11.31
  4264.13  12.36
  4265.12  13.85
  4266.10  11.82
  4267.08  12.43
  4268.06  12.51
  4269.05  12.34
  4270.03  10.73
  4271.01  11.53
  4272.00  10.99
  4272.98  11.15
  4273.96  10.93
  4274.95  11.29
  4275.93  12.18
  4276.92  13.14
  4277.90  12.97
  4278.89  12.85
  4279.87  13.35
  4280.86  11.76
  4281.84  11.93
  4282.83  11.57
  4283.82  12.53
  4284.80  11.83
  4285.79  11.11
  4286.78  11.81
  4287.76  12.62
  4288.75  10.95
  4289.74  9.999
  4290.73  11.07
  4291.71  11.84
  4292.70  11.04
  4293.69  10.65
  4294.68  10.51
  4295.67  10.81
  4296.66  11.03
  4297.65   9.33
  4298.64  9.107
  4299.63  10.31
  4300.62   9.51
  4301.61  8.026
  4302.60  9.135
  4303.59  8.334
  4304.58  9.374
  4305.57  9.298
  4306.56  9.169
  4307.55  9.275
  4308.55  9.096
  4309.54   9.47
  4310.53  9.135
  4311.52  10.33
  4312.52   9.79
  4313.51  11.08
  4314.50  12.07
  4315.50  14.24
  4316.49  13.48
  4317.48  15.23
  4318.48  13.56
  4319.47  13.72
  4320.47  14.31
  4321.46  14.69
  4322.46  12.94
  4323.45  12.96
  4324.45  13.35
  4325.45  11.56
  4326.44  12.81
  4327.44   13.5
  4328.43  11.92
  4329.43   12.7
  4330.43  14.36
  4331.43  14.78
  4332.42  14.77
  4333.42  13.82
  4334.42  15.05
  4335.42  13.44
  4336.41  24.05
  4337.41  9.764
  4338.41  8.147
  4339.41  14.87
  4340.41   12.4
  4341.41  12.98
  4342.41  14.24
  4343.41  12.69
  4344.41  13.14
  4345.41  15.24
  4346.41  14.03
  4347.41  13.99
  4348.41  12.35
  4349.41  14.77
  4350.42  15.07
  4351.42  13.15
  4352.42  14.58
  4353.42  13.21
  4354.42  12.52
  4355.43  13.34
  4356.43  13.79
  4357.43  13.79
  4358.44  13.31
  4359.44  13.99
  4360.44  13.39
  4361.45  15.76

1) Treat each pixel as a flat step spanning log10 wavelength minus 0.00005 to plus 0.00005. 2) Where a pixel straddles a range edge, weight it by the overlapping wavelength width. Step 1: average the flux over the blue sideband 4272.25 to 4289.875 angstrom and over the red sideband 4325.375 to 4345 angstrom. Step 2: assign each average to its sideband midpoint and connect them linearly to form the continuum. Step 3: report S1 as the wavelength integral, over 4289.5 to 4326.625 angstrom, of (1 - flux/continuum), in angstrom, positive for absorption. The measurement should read 4.91 angstrom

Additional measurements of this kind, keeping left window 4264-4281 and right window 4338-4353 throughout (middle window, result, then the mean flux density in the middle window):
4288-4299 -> 1.64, 10.6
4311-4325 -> 0.00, 13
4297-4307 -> 2.75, 9.19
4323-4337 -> -1.06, 14.2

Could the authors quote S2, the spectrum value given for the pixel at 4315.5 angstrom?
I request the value 14.24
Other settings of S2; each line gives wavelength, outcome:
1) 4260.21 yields 12.58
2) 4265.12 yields 13.85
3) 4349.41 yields 14.77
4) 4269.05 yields 12.34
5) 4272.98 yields 11.15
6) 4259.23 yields 10.74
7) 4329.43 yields 12.7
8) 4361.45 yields 15.76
